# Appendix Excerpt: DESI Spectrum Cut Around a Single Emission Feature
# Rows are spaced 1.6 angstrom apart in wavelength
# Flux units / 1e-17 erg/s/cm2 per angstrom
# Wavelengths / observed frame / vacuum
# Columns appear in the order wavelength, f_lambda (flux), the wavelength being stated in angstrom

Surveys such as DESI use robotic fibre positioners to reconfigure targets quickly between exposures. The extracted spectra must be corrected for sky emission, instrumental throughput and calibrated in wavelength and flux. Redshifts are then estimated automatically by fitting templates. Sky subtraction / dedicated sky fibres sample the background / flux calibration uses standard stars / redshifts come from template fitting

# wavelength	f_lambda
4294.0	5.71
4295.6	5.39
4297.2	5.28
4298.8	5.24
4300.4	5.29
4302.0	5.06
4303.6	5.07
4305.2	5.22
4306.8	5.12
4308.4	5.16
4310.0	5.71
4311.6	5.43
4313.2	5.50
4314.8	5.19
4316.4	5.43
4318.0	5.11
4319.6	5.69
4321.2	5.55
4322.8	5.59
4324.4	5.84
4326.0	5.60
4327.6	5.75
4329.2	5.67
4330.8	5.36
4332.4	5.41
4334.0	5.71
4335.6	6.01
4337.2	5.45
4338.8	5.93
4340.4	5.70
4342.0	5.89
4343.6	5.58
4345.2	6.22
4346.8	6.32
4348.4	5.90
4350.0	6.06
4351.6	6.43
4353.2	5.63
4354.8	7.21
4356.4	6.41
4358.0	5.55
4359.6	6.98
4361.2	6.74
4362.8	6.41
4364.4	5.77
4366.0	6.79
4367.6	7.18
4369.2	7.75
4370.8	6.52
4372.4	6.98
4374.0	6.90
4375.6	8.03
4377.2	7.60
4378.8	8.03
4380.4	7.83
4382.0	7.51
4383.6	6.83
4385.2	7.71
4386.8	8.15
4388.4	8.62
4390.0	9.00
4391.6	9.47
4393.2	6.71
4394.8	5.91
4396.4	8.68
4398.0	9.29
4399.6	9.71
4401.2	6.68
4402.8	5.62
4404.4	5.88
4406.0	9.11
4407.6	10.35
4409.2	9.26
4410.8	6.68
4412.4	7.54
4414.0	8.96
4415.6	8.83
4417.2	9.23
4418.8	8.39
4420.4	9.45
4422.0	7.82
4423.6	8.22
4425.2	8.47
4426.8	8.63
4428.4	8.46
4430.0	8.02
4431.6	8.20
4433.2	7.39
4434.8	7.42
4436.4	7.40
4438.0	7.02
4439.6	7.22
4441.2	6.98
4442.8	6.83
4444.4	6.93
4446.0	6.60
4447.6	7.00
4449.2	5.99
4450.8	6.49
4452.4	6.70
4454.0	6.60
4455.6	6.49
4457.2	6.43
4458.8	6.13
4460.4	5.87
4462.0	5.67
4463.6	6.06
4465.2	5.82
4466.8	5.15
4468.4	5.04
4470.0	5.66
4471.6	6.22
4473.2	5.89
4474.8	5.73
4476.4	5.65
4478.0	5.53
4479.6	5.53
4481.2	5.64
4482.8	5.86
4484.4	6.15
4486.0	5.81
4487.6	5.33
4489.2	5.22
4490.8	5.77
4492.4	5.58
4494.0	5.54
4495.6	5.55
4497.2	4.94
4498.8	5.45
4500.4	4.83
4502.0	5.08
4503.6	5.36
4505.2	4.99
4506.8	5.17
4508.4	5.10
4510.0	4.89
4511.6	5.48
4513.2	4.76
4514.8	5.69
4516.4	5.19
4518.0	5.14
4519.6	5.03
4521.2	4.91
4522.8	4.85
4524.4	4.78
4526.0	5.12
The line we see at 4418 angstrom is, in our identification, C IV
